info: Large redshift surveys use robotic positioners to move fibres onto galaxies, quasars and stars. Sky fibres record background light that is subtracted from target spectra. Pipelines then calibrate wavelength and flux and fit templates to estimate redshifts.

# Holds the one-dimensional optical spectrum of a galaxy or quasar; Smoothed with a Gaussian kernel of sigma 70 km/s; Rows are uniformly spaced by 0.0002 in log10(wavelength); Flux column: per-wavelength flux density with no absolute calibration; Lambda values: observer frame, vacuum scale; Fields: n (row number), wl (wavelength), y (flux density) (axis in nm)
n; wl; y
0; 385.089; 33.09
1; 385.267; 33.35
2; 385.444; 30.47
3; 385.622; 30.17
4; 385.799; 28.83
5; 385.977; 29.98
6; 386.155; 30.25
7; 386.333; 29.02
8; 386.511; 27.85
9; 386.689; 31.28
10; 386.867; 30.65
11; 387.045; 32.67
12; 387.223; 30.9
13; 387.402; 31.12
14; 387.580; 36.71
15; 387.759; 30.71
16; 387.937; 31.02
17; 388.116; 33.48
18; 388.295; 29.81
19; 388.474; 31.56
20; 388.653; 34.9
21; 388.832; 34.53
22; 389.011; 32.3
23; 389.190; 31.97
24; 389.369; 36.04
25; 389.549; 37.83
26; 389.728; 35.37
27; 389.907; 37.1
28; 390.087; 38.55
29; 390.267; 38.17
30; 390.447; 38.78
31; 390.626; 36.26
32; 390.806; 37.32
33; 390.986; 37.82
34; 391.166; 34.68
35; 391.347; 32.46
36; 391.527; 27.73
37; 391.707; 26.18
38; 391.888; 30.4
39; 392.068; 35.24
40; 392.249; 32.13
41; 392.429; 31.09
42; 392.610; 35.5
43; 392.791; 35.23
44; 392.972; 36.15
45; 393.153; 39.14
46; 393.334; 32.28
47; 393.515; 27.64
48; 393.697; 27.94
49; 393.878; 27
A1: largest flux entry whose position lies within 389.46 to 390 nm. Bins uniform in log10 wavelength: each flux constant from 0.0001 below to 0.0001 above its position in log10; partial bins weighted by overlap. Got 37.83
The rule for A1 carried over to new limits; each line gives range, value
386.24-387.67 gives 36.71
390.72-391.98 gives 37.82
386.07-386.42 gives 30.25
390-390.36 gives 38.55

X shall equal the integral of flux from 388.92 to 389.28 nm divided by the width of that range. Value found 32.2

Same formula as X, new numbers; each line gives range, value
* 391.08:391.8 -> 30.2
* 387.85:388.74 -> 32.1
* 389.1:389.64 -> 35.3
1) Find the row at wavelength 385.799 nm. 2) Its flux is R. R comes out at 28.83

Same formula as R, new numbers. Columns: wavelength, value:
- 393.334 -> 32.28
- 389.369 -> 36.04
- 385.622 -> 30.17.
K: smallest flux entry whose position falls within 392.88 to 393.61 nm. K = 27.64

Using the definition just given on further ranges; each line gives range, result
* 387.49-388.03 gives 30.71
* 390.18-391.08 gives 36.26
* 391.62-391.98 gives 26.18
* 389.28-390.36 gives 35.37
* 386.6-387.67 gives 30.65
